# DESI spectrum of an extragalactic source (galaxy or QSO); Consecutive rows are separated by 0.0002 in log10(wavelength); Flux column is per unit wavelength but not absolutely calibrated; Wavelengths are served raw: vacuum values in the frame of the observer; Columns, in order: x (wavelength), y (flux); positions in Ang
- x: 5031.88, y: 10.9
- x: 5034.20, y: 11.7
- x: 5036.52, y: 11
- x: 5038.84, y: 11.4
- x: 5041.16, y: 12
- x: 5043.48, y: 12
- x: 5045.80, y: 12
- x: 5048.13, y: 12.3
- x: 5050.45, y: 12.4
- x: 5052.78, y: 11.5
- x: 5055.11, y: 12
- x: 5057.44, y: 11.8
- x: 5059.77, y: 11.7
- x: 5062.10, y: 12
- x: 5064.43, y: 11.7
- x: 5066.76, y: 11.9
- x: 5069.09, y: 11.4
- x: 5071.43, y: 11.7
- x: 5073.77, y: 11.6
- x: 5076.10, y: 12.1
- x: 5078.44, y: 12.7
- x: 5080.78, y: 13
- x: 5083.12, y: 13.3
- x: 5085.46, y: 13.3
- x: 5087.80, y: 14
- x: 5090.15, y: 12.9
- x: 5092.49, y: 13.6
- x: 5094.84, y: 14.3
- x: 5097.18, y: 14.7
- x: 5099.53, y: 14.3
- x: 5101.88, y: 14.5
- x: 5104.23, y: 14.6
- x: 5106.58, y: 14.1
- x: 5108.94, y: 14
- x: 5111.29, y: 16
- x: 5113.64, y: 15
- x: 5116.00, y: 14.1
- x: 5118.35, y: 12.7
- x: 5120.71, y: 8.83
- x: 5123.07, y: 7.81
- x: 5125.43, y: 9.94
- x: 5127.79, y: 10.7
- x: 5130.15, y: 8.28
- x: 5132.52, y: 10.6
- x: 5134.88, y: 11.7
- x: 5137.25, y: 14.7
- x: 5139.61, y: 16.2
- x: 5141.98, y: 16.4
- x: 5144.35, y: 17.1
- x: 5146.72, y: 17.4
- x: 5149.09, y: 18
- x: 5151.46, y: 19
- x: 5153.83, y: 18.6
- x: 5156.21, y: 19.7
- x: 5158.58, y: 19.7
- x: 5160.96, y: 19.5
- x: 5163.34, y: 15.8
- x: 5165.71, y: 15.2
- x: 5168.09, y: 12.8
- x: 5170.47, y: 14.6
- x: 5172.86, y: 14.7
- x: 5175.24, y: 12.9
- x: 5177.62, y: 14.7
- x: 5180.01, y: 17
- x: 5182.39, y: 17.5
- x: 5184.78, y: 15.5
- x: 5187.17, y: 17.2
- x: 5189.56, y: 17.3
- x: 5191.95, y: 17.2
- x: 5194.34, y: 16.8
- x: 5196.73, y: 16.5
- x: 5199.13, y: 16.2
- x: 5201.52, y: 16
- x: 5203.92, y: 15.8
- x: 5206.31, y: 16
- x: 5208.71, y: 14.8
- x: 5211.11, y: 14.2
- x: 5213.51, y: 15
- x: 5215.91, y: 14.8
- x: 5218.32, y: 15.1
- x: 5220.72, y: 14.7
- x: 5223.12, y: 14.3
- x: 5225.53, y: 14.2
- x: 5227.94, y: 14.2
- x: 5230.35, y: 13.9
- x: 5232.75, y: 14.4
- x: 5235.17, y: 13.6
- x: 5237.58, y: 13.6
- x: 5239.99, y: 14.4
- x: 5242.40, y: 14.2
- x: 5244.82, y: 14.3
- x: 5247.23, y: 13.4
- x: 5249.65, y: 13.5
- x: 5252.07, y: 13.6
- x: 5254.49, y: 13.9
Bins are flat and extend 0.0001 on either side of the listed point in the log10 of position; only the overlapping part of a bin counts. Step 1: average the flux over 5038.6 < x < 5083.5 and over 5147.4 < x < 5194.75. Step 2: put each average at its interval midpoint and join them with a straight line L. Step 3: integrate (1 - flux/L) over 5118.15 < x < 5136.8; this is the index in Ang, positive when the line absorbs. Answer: 5.9 Ang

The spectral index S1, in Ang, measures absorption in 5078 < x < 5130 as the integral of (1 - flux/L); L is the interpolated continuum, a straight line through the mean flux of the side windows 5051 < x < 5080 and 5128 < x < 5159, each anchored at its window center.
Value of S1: 2.5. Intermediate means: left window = 11.9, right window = 15.7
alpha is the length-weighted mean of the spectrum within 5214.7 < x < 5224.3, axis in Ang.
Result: 14.7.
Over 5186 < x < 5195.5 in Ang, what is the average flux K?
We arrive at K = 17.1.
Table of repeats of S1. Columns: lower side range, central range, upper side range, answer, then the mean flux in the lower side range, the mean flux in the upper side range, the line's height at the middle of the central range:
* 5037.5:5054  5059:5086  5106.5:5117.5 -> 1.8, 11.9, 14.6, 13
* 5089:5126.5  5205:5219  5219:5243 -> -1.0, 13.2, 14.2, 14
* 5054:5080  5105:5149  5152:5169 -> 6.4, 11.9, 17.5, 15.5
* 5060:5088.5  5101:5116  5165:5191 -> -1.5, 12.3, 15.4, 13.4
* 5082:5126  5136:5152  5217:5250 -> -3.9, 13.3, 14.1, 13.6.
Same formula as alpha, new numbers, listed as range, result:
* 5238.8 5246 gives 14.3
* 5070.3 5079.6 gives 12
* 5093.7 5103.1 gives 14.5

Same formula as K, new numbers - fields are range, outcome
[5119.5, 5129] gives 9.33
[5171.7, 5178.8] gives 14.1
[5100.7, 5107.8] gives 14.4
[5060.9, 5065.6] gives 11.9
